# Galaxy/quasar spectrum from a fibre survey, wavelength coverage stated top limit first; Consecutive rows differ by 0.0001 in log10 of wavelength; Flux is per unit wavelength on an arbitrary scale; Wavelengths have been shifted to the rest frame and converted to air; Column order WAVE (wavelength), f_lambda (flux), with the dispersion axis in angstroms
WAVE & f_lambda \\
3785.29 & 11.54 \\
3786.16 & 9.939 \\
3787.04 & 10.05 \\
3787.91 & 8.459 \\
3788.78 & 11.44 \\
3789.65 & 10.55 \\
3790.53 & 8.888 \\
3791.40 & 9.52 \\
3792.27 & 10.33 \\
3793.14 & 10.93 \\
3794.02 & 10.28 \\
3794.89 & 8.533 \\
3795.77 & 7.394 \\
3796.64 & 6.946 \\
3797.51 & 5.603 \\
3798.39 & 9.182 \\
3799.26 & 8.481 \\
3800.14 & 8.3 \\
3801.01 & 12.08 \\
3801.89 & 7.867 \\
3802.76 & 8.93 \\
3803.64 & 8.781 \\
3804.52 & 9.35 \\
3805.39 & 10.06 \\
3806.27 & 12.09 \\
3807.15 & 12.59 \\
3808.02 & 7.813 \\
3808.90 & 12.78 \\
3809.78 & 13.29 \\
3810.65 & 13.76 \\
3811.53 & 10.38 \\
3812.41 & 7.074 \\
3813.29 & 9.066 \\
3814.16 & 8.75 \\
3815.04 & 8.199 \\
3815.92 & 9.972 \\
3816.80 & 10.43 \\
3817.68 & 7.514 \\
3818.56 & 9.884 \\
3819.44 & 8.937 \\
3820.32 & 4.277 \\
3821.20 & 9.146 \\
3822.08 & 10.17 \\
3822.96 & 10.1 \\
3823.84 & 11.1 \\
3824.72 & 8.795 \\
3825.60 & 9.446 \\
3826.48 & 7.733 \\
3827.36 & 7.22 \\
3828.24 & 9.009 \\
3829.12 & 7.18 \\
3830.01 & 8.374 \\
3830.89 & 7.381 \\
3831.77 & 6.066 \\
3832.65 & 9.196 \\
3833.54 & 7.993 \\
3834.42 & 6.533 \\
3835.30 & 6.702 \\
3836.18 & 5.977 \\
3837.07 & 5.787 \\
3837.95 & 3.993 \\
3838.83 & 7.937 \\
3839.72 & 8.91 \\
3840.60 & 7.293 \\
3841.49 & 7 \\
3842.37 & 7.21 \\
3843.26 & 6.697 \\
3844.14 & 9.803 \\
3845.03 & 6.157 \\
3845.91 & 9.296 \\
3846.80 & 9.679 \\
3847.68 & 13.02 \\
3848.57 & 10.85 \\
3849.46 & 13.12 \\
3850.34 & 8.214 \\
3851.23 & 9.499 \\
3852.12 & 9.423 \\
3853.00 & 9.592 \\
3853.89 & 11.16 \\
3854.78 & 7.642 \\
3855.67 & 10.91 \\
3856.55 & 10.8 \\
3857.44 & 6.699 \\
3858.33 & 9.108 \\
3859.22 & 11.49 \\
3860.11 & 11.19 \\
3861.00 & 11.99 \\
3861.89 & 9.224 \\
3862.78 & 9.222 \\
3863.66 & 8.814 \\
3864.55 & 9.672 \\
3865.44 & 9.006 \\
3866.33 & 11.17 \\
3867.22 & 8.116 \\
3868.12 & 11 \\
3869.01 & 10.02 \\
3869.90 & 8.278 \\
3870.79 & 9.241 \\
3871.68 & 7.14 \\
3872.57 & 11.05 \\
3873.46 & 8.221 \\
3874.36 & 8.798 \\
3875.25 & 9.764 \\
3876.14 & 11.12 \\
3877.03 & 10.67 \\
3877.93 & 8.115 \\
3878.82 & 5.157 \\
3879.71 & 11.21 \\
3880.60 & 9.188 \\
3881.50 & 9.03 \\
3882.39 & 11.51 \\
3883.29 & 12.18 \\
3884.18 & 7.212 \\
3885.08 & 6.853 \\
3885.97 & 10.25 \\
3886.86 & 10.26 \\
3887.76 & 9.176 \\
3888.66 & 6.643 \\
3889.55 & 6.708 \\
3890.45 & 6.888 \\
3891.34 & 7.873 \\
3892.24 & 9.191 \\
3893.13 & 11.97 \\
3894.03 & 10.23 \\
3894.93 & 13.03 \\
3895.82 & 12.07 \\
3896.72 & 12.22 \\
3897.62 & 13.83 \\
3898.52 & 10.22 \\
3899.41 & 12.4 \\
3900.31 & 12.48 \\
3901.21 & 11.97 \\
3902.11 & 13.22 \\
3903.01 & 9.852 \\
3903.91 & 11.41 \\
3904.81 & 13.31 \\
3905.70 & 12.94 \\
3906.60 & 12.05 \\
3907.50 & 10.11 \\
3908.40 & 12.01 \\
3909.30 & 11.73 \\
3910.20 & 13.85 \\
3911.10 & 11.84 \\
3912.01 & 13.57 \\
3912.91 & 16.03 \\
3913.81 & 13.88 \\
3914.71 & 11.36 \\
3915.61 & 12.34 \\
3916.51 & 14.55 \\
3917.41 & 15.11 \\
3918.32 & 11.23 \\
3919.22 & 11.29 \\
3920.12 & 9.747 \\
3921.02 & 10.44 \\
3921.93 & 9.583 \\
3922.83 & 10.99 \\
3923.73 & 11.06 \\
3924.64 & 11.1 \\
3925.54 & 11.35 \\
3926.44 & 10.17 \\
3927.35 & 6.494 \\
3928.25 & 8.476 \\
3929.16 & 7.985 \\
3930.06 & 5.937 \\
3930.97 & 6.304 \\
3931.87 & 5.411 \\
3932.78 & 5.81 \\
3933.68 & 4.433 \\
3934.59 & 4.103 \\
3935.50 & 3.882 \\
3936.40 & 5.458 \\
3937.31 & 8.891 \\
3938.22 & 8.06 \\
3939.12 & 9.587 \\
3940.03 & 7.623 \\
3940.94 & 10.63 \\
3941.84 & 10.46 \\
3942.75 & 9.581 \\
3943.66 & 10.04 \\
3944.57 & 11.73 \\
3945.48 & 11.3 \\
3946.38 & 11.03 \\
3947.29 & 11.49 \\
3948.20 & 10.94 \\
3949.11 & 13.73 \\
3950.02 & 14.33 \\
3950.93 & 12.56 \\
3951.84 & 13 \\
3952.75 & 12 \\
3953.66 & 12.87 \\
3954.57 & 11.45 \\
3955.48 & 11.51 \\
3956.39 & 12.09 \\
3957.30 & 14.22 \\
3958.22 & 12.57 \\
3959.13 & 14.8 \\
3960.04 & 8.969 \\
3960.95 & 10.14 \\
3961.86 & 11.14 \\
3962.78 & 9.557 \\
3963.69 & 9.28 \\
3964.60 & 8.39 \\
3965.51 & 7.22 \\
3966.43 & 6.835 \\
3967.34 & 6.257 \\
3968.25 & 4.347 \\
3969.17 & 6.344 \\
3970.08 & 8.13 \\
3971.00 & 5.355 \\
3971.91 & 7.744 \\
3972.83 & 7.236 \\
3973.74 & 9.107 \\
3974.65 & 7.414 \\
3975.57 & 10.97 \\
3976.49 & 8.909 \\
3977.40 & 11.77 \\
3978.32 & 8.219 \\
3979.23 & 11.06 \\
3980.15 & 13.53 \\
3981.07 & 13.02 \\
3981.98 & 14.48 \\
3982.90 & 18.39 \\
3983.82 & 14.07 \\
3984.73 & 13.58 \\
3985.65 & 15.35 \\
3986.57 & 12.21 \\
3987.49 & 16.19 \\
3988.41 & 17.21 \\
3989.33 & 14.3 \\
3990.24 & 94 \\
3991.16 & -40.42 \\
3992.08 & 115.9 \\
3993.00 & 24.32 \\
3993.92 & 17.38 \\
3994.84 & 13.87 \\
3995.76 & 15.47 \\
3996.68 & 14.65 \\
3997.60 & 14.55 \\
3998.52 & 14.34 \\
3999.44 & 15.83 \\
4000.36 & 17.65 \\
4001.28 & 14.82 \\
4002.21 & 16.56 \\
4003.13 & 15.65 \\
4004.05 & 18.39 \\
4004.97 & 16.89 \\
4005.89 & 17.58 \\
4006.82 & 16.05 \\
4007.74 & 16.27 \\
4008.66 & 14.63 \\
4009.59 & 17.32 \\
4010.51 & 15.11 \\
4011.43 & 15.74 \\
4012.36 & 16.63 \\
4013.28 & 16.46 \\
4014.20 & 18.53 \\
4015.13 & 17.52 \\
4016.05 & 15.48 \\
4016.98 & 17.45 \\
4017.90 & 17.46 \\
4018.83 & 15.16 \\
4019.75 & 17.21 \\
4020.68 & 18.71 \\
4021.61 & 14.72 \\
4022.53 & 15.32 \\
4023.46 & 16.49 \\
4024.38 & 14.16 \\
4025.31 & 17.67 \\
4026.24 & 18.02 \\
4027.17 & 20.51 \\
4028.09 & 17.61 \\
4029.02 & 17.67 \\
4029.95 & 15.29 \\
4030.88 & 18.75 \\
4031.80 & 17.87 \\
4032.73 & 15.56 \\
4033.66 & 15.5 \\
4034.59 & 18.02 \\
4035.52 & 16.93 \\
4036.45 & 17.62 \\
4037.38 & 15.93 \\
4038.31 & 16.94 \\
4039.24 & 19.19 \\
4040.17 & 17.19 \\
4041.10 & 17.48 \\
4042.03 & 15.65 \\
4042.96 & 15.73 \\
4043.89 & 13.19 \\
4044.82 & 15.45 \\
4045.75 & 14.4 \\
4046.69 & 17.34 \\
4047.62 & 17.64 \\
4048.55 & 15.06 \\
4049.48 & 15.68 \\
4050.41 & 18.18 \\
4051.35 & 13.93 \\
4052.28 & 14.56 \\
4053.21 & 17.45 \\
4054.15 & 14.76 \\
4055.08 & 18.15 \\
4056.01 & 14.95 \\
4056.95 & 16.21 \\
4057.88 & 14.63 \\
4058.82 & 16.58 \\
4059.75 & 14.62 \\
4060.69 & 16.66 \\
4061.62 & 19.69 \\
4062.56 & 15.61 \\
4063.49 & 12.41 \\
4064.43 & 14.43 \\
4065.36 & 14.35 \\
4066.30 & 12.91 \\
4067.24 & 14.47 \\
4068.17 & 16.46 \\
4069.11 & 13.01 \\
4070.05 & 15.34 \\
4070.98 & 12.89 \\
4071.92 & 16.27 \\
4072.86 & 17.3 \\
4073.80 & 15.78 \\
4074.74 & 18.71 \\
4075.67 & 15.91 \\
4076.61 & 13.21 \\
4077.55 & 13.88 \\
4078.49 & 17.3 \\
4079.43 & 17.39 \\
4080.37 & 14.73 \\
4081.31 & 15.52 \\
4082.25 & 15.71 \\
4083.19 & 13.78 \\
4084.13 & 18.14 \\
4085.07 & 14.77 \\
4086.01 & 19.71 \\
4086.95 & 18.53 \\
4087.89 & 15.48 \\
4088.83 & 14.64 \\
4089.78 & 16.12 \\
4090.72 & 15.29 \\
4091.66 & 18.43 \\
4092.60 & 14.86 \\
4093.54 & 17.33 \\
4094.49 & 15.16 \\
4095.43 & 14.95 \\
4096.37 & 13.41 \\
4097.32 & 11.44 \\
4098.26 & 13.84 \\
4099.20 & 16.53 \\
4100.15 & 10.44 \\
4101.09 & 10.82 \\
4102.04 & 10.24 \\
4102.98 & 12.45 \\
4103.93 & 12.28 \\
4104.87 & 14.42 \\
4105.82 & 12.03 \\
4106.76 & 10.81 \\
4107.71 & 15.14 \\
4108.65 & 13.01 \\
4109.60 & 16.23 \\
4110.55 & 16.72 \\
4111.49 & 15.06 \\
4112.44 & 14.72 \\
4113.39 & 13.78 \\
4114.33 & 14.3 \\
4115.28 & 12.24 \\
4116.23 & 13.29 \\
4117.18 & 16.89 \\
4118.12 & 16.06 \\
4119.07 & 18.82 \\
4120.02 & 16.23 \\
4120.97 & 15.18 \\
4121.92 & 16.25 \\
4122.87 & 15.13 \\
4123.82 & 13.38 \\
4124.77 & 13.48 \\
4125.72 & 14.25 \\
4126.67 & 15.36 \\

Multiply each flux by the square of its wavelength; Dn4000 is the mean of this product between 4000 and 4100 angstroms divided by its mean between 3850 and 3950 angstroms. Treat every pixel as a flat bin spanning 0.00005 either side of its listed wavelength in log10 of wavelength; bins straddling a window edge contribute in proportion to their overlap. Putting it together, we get 1.73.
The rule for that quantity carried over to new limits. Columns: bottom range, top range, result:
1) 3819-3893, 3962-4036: 1.93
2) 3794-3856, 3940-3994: 1.66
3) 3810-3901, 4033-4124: 1.86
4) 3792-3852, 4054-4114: 1.93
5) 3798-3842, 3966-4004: 1.97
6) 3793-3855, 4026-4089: 2.05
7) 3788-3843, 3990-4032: 2.37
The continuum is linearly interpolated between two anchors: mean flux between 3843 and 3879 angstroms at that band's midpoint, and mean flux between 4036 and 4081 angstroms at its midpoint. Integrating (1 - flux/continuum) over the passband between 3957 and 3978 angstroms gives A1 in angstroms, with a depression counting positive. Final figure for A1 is 6.4 angstroms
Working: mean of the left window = 9.56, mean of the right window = 15.8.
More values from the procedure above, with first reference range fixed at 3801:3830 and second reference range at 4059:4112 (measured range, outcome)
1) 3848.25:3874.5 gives 1.73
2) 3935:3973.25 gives 7.59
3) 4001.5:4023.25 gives -4.98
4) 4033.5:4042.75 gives -2.04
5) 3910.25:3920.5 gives -1.25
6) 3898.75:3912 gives -0.97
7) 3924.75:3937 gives 5.23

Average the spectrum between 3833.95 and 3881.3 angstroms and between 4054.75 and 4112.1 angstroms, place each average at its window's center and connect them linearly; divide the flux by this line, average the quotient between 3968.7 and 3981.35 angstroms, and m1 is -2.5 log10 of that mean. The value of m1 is 0.31 mag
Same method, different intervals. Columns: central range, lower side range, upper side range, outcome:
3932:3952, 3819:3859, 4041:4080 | 0.254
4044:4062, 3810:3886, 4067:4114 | -0.149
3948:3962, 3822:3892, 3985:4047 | 0.188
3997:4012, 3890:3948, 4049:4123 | -0.246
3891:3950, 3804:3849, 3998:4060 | 0.163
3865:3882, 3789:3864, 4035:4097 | 0.121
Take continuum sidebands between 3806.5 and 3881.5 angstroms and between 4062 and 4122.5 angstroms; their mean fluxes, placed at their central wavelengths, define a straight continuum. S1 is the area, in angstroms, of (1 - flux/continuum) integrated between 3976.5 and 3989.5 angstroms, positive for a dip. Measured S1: -1.4 angstroms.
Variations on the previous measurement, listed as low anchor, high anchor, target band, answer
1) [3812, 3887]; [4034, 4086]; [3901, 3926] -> -2.4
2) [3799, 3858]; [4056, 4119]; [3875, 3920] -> -1.9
